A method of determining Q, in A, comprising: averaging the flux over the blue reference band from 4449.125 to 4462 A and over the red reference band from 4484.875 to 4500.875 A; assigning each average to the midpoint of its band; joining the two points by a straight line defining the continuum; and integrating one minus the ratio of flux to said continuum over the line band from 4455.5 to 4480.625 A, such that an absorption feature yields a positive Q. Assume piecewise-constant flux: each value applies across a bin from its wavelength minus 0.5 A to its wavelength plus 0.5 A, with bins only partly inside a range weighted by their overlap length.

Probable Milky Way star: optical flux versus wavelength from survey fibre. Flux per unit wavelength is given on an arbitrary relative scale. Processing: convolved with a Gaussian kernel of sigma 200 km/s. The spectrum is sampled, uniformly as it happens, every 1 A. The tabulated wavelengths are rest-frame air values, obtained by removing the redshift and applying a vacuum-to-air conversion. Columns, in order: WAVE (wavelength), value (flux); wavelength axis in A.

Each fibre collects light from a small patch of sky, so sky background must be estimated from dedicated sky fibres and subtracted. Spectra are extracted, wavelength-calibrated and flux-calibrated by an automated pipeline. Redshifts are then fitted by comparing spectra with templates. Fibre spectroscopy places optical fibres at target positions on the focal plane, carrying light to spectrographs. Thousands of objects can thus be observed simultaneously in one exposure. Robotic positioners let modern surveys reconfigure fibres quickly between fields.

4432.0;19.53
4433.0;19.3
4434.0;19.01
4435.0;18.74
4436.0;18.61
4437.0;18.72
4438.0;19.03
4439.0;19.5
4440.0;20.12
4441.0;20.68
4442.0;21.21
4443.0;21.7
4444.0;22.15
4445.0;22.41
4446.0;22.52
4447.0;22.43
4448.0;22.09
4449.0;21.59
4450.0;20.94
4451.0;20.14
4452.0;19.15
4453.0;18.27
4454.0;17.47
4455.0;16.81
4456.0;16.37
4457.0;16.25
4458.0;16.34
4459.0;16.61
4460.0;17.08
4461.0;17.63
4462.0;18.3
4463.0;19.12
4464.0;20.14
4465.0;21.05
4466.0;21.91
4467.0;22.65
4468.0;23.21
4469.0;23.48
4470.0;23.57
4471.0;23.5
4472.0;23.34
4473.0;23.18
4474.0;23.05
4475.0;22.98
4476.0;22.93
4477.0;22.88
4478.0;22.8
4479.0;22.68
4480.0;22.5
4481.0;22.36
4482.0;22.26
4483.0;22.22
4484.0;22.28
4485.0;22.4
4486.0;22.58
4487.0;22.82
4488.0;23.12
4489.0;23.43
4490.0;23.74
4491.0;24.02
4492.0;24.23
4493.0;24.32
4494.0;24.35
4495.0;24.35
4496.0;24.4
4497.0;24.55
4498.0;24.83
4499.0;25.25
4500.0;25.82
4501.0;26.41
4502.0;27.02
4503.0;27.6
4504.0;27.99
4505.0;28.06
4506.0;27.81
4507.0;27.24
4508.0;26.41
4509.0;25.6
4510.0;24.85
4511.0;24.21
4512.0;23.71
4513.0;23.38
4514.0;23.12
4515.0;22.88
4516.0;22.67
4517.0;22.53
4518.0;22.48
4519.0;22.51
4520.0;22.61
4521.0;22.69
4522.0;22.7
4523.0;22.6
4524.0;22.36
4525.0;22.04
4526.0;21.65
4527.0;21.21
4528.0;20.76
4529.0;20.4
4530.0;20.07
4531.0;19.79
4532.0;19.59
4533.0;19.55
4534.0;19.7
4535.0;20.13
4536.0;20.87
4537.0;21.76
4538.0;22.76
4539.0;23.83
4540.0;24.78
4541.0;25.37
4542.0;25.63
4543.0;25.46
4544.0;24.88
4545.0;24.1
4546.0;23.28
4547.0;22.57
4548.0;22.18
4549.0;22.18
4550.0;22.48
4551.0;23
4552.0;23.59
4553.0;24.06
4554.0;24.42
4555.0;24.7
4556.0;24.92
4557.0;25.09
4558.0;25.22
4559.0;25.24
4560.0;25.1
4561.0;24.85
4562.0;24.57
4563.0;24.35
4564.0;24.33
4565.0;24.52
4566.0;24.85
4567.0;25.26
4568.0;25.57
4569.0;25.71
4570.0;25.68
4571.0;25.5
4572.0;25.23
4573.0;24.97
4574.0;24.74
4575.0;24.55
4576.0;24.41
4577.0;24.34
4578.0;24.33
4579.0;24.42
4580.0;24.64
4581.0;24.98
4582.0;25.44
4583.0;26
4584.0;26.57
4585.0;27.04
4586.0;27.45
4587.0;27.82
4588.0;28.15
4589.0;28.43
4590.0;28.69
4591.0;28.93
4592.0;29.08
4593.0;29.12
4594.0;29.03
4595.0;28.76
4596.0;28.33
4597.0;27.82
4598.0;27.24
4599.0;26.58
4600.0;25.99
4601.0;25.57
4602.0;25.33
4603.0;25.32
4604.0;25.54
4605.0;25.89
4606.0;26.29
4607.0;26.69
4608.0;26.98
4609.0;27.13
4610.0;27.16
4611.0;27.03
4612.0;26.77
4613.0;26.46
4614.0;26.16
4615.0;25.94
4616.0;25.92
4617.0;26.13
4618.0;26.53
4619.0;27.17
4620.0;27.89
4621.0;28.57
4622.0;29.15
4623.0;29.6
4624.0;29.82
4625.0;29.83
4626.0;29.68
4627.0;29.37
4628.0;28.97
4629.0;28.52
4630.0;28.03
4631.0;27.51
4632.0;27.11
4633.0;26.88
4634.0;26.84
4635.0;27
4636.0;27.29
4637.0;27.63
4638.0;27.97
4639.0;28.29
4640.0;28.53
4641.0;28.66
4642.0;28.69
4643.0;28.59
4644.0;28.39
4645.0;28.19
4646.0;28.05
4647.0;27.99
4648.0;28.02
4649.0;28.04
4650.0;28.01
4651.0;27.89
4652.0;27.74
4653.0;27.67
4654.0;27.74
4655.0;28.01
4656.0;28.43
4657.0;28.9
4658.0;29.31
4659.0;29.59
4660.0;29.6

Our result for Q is -1.1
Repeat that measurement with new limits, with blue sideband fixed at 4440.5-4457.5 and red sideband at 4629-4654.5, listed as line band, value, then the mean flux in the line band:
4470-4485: -1.1 A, 22.8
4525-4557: 1.7 A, 22.6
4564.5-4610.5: -1.2 A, 26.3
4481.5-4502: -2.0 A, 23.9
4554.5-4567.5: -0.1 A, 24.8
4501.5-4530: -1.3 A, 23.8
